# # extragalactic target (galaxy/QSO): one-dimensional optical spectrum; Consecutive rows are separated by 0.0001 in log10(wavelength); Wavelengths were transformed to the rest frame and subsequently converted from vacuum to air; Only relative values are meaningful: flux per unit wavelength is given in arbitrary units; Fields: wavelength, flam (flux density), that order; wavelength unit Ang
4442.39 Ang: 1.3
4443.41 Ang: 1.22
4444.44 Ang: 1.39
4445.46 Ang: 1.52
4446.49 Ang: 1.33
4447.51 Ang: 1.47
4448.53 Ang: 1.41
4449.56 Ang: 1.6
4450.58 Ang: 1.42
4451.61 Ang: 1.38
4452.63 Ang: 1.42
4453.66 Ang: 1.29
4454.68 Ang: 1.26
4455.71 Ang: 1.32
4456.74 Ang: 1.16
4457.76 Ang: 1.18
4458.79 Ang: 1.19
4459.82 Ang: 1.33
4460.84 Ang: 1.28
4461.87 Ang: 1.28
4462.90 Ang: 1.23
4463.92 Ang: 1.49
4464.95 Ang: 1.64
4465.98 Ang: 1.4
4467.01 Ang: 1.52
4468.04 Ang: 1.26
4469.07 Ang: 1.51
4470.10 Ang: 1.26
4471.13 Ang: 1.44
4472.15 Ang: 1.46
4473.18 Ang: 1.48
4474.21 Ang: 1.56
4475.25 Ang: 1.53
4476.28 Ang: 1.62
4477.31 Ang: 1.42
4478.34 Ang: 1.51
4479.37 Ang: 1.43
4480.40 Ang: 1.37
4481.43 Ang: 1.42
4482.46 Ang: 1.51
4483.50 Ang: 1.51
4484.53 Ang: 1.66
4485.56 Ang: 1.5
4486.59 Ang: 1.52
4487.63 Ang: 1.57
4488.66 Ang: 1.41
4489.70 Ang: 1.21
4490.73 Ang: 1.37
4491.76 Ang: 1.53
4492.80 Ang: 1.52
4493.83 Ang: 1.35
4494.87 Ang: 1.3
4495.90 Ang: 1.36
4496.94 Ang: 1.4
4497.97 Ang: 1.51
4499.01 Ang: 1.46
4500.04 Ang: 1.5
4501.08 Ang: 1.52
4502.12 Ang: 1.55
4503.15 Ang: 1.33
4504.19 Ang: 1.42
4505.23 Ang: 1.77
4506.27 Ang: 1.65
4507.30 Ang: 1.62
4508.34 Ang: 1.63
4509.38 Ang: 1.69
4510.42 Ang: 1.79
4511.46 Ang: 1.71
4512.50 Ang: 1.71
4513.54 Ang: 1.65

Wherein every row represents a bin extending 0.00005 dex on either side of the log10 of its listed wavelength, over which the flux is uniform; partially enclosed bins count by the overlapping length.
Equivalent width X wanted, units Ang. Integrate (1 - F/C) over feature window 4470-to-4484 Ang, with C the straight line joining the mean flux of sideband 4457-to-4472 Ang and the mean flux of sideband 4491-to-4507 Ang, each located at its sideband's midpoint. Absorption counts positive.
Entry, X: -0.7 Ang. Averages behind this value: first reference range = 1.36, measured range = 1.47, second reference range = 1.48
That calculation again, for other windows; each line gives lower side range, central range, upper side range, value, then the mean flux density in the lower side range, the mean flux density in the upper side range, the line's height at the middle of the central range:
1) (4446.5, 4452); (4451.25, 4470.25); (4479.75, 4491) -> 1.5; 1.45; 1.46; 1.45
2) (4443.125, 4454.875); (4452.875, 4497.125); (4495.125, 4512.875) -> 2.0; 1.4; 1.56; 1.48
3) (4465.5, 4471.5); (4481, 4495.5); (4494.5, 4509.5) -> 0.1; 1.4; 1.51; 1.46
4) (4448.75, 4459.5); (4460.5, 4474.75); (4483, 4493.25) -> -0.3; 1.32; 1.48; 1.39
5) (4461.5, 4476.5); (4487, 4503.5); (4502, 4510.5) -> 1.3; 1.44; 1.6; 1.55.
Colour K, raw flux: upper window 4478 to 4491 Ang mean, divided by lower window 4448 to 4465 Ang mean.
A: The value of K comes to 1.09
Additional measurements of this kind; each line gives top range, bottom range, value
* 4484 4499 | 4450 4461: 1.11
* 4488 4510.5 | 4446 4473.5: 1.09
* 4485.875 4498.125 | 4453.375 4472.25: 1.06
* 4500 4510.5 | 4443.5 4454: 1.12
